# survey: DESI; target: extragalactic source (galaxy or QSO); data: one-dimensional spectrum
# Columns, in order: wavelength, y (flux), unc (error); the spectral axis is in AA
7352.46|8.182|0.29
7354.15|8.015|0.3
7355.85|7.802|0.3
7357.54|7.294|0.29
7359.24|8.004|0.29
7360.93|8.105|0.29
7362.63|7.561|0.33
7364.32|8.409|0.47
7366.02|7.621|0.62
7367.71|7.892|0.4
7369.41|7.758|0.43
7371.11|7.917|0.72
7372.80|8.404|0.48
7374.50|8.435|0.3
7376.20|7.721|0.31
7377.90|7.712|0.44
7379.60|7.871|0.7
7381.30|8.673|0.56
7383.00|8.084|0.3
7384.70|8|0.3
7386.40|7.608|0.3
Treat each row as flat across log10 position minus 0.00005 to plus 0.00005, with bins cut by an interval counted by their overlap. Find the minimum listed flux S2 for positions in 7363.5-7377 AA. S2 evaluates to 7.621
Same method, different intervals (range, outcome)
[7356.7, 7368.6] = 7.294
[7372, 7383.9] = 7.712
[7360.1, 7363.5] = 7.561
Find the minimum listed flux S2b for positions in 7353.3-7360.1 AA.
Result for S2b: 7.294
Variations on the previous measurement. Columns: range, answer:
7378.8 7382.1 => 7.871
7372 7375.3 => 8.404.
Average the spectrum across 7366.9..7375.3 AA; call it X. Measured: 8.08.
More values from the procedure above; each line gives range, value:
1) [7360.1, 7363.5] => 7.84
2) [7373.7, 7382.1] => 8.07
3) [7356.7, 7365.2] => 7.87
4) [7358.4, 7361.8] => 8.05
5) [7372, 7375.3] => 8.41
